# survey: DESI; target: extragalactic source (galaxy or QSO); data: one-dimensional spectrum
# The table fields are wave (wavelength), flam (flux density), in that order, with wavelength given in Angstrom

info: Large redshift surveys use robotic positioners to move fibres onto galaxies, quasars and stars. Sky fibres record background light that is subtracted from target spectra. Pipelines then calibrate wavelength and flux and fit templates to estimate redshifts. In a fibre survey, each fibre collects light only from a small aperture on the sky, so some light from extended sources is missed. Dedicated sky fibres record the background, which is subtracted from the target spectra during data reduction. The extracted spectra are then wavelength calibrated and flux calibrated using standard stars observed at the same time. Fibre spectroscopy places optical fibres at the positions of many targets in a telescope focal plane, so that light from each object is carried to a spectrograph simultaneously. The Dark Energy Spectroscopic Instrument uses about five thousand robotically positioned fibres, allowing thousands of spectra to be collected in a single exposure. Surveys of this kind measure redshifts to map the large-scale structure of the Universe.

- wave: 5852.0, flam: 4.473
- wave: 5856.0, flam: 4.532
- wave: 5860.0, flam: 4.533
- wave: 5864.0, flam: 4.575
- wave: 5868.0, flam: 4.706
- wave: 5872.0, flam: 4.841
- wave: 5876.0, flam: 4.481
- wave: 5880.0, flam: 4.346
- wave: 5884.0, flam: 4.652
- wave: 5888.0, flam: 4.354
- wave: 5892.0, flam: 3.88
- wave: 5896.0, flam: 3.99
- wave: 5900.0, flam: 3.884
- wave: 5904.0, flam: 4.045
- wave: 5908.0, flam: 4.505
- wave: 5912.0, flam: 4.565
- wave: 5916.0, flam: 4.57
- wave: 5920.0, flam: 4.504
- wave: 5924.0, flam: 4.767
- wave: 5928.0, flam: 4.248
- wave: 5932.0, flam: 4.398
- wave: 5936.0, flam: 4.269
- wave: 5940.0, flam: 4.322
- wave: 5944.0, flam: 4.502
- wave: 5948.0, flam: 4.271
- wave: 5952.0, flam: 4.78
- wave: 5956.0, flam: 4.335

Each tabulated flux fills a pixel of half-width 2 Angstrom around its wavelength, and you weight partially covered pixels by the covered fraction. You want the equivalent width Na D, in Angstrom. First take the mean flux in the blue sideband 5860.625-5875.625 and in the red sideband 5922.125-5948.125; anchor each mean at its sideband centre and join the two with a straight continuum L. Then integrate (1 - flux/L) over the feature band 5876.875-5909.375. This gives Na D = 2.55 Angstrom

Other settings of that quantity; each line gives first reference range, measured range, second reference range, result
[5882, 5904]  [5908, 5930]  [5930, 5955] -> -1.2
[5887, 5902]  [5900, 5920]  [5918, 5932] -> -0.6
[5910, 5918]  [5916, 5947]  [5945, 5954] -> 0.8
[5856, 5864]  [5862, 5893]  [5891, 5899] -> -1.9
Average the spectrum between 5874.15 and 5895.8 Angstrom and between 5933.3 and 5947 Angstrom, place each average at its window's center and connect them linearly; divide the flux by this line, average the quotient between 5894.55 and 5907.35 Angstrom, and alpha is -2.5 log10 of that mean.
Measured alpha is 0.08 mag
